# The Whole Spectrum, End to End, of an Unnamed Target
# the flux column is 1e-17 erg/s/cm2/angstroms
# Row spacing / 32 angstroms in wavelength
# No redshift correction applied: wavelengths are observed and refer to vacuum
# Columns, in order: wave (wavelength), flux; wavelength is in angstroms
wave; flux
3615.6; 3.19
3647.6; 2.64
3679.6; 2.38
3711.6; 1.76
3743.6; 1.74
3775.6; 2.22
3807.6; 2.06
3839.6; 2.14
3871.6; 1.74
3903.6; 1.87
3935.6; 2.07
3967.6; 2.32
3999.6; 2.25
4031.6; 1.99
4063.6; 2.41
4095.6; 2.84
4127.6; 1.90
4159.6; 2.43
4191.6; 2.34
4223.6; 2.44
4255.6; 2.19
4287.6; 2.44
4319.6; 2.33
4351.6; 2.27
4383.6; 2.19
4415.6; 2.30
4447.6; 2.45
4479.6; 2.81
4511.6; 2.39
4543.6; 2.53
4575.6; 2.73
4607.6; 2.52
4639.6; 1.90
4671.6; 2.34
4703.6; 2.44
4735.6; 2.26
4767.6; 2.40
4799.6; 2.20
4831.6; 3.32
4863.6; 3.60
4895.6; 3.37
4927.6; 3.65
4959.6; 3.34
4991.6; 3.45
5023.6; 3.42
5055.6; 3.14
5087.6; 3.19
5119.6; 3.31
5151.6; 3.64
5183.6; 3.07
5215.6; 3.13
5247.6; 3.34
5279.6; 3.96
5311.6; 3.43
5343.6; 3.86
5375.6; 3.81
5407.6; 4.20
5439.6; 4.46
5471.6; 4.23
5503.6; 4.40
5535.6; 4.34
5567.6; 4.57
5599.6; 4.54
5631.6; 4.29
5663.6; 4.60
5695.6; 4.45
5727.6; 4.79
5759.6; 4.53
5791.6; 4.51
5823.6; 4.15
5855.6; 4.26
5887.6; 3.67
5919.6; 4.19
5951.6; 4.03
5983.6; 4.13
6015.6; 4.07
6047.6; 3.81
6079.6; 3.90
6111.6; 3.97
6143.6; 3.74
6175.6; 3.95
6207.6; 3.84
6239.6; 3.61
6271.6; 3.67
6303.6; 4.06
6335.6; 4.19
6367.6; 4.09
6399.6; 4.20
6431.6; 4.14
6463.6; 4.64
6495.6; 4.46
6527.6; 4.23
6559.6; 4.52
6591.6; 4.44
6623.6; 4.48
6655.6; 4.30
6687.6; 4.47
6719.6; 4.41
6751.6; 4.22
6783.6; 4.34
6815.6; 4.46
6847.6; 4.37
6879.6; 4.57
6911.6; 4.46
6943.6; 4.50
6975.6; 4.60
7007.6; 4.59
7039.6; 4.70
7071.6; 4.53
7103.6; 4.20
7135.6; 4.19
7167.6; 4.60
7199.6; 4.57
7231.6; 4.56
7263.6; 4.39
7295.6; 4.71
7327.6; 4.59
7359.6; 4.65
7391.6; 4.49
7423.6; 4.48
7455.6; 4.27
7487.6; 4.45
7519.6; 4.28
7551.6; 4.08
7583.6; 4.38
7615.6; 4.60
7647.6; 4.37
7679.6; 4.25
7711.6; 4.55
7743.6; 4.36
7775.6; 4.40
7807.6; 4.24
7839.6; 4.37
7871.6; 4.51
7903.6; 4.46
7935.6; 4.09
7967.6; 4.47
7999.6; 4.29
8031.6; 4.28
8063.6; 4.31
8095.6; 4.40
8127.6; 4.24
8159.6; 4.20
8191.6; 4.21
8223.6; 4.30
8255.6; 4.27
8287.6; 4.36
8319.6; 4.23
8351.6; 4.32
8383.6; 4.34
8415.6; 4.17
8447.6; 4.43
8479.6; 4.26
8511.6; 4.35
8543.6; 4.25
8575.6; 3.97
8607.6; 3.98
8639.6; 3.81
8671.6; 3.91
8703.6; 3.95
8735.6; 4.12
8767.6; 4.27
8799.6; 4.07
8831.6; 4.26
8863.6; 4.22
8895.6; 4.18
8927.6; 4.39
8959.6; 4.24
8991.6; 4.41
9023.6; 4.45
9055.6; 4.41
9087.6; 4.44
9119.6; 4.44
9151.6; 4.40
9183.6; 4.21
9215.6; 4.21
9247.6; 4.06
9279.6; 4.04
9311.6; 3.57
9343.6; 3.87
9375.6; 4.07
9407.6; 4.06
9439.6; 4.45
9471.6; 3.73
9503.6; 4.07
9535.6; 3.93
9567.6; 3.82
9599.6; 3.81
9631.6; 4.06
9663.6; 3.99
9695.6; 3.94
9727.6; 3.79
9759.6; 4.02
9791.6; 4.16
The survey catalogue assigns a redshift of 0.21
